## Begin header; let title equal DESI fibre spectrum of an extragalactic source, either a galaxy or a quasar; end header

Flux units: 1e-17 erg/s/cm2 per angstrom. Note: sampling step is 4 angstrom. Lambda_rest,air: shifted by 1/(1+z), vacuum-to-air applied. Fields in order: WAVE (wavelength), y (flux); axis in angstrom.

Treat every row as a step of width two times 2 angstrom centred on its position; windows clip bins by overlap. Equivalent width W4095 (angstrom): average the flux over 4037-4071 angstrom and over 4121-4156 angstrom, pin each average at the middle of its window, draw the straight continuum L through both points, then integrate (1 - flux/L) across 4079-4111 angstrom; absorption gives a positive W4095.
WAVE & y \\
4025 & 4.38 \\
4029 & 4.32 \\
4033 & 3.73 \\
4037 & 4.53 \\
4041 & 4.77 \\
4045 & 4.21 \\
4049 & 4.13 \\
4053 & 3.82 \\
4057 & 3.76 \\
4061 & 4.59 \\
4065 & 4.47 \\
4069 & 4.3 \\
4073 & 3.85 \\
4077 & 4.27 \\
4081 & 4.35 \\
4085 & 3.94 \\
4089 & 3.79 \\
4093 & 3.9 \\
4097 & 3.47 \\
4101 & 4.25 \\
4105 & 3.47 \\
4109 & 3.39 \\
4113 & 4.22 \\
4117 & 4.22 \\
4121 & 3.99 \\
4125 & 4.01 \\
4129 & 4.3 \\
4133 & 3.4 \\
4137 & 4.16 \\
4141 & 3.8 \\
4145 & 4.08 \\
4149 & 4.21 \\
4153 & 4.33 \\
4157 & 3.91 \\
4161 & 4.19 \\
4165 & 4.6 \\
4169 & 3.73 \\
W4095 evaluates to 2.6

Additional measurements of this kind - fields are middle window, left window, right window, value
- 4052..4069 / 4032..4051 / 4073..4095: -0.1 angstrom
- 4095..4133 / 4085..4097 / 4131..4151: -0.4 angstrom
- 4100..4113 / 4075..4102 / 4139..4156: 0.9 angstrom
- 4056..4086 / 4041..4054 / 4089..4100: -1.9 angstrom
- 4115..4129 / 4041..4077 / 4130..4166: 0.0 angstrom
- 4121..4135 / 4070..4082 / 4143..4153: 0.9 angstrom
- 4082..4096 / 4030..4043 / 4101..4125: 0.6 angstrom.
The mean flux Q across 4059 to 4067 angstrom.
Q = 4.53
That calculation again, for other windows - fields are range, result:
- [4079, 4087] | 4.14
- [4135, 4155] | 4.12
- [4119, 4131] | 4.1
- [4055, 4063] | 4.17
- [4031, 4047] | 4.31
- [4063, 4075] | 4.21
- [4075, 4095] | 4.05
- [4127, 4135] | 3.85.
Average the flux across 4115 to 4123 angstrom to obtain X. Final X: 4.11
